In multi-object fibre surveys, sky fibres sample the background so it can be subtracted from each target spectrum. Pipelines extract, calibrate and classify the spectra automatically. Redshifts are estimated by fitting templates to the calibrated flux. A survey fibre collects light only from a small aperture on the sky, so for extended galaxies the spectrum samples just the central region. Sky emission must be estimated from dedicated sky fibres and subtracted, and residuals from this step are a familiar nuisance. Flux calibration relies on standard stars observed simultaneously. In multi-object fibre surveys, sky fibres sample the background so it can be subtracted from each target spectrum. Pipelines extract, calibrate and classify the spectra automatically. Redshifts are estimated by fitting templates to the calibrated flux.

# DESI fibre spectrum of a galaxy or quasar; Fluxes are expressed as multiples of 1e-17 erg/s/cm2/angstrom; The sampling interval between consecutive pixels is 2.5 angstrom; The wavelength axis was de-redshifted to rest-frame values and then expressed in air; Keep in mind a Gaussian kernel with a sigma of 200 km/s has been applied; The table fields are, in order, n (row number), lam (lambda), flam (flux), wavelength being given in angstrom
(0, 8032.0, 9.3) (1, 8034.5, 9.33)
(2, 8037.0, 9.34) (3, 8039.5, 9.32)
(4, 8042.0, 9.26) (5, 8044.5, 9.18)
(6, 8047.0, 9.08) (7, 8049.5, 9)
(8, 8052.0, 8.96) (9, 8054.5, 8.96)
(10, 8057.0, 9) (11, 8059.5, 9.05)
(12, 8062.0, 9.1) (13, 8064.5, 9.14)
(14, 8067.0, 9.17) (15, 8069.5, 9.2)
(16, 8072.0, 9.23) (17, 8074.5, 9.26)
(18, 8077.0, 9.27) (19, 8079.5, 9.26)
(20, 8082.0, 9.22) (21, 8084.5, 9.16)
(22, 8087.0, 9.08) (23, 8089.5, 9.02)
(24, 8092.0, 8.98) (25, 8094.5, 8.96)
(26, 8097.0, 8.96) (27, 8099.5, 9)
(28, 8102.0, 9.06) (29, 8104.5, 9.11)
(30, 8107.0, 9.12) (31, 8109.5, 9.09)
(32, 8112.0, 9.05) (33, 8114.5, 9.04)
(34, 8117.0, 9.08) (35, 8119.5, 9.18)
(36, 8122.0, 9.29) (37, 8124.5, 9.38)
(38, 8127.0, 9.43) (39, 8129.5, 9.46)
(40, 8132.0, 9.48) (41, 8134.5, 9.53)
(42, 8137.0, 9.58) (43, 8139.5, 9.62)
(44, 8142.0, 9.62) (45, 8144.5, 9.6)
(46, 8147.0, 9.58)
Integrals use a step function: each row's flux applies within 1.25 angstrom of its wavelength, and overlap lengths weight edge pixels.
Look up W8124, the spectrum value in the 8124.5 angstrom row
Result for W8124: 9.38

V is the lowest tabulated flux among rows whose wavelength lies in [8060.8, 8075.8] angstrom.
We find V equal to 9.1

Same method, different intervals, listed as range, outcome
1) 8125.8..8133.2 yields 9.43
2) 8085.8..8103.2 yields 8.96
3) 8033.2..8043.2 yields 9.26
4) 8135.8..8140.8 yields 9.58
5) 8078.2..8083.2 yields 9.22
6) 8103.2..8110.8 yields 9.09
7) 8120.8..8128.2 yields 9.29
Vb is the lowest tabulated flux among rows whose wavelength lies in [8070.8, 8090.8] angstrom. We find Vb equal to 9.02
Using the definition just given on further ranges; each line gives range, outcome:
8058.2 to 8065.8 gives 9.05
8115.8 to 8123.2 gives 9.08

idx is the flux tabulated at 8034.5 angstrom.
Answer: 9.33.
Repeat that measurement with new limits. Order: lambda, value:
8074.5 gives 9.26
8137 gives 9.58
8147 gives 9.58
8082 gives 9.22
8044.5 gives 9.18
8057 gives 9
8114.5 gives 9.04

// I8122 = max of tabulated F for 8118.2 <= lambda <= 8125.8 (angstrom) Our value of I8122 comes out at 9.38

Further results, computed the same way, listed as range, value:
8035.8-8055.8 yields 9.34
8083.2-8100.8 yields 9.16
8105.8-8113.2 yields 9.12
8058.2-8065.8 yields 9.14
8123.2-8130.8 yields 9.46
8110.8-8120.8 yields 9.18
